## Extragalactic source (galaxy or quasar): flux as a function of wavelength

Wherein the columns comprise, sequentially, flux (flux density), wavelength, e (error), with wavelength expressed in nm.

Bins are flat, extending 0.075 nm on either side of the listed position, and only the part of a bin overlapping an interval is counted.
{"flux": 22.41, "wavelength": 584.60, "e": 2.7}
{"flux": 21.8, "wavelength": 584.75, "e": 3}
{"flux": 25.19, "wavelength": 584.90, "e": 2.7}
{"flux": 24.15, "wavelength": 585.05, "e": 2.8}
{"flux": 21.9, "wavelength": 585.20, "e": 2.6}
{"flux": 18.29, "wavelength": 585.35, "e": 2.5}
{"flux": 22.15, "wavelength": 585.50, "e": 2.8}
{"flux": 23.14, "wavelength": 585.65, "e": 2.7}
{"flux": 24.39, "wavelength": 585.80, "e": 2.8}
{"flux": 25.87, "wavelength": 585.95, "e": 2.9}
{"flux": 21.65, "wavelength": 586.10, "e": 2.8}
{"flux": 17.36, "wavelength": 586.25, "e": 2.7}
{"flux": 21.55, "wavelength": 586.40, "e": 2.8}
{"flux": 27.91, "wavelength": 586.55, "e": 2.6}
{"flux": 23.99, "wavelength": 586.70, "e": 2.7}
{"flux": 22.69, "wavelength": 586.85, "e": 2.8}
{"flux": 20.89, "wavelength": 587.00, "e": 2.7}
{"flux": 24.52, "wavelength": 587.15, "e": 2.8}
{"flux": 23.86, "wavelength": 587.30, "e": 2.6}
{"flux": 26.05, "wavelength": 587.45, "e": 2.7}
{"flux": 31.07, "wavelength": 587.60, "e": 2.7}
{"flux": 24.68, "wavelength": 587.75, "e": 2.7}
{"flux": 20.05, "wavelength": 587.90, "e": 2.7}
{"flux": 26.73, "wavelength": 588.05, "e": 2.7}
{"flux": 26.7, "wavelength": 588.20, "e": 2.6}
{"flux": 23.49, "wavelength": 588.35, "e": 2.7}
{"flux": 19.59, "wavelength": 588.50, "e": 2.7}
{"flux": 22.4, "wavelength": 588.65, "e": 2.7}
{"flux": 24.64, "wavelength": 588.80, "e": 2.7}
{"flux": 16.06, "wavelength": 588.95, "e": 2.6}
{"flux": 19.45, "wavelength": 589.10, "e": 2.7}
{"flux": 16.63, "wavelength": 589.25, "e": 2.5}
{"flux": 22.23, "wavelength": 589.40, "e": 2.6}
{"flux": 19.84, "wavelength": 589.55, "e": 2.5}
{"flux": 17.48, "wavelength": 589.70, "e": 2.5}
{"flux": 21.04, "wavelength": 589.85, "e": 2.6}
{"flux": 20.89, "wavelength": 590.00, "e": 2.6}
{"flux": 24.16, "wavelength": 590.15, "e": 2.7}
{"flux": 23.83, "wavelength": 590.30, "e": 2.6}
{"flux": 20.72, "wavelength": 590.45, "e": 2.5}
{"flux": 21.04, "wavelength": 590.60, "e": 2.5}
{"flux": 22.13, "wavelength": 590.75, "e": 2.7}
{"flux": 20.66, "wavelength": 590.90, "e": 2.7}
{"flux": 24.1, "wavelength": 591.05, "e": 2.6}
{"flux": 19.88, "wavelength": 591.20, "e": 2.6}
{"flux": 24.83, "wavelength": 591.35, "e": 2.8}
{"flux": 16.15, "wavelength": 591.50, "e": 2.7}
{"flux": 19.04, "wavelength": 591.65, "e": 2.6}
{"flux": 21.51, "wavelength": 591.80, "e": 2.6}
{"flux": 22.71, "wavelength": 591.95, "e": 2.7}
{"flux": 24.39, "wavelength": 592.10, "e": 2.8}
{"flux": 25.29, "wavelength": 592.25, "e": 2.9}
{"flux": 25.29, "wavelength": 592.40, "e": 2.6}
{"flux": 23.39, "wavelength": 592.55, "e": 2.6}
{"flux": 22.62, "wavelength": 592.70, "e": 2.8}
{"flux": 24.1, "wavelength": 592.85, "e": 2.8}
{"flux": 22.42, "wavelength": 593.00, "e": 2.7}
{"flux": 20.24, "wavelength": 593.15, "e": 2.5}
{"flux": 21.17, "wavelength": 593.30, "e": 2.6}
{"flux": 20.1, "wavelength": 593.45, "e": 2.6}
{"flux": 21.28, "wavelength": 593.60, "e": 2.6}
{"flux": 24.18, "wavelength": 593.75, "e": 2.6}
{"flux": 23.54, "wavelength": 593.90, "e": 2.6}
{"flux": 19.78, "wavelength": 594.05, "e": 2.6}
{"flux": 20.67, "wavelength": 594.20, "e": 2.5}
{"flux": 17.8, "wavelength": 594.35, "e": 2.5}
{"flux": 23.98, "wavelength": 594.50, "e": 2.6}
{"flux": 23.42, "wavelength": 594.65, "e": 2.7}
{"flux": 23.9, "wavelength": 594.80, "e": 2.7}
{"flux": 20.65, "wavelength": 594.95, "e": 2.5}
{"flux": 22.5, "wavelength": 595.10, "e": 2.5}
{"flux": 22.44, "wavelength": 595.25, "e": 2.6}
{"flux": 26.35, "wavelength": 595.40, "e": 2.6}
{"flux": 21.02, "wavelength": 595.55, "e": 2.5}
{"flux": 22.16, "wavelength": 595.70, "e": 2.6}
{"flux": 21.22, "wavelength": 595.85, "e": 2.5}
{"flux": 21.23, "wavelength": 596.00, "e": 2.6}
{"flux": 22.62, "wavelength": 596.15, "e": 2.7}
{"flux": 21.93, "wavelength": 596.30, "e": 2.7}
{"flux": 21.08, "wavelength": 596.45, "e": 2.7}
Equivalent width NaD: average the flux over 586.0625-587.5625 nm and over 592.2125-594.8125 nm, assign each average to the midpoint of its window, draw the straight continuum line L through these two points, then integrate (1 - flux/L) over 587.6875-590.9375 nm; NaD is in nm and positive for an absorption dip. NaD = 0.193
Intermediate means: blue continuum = 23.3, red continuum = 22.3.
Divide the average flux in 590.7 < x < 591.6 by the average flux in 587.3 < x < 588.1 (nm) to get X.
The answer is 0.83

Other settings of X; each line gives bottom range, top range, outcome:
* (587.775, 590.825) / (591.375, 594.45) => 1.02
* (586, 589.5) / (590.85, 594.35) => 0.96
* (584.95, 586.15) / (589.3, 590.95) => 0.93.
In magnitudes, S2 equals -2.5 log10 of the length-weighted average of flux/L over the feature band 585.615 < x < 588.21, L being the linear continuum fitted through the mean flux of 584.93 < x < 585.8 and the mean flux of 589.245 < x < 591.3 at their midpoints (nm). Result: -0.097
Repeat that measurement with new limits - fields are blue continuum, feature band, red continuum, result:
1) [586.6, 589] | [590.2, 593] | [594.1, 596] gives 0.025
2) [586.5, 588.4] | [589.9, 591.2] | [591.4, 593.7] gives 0.052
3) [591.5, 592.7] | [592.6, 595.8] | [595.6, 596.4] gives 0.003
